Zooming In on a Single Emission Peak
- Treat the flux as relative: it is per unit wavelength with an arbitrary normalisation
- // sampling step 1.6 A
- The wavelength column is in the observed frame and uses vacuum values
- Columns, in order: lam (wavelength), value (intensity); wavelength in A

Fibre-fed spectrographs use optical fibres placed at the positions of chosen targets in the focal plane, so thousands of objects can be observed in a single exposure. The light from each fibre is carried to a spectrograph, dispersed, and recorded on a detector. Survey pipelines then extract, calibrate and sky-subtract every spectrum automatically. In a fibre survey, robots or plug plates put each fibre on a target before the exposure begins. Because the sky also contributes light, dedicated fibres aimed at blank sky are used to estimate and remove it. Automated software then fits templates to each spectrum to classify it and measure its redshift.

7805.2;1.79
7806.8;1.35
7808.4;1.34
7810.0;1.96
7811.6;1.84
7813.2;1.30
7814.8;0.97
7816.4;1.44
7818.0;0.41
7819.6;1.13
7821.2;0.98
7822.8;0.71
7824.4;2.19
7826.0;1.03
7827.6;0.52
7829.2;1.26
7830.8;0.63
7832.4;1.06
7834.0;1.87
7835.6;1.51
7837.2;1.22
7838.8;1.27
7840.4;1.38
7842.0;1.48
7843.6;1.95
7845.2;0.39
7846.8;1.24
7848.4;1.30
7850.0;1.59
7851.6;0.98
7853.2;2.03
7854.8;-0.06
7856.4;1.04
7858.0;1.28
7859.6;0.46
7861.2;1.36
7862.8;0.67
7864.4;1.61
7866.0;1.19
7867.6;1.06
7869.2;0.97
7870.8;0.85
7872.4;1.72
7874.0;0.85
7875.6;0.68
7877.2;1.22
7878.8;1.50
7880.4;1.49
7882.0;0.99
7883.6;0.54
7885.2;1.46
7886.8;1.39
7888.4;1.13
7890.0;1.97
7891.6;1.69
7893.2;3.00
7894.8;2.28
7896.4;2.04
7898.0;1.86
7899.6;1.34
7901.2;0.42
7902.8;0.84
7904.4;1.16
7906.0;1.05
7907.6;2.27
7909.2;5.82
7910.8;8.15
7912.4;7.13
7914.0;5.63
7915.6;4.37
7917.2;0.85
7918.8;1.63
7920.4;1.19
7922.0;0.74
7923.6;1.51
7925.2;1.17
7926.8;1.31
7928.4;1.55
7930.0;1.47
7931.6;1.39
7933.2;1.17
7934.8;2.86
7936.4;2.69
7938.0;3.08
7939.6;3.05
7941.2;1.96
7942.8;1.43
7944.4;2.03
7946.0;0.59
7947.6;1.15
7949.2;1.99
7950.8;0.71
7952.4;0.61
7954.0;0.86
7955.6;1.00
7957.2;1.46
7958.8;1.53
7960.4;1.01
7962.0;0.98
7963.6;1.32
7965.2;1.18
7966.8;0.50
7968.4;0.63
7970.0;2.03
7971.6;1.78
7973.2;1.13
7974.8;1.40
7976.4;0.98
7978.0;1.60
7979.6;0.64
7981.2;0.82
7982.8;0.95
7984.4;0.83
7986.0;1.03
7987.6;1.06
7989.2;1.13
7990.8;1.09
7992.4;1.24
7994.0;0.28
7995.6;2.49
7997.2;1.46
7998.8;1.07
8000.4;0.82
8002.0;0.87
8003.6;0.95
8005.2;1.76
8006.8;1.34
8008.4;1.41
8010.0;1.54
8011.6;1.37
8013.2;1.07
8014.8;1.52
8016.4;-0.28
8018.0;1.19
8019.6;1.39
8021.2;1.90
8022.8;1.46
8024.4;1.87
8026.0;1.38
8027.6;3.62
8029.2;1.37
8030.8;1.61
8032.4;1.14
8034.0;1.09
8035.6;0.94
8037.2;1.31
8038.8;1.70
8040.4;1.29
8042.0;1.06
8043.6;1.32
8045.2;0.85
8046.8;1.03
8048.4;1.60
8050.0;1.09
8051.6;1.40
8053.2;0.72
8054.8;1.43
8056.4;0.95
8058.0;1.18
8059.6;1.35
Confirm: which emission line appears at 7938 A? [N II]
